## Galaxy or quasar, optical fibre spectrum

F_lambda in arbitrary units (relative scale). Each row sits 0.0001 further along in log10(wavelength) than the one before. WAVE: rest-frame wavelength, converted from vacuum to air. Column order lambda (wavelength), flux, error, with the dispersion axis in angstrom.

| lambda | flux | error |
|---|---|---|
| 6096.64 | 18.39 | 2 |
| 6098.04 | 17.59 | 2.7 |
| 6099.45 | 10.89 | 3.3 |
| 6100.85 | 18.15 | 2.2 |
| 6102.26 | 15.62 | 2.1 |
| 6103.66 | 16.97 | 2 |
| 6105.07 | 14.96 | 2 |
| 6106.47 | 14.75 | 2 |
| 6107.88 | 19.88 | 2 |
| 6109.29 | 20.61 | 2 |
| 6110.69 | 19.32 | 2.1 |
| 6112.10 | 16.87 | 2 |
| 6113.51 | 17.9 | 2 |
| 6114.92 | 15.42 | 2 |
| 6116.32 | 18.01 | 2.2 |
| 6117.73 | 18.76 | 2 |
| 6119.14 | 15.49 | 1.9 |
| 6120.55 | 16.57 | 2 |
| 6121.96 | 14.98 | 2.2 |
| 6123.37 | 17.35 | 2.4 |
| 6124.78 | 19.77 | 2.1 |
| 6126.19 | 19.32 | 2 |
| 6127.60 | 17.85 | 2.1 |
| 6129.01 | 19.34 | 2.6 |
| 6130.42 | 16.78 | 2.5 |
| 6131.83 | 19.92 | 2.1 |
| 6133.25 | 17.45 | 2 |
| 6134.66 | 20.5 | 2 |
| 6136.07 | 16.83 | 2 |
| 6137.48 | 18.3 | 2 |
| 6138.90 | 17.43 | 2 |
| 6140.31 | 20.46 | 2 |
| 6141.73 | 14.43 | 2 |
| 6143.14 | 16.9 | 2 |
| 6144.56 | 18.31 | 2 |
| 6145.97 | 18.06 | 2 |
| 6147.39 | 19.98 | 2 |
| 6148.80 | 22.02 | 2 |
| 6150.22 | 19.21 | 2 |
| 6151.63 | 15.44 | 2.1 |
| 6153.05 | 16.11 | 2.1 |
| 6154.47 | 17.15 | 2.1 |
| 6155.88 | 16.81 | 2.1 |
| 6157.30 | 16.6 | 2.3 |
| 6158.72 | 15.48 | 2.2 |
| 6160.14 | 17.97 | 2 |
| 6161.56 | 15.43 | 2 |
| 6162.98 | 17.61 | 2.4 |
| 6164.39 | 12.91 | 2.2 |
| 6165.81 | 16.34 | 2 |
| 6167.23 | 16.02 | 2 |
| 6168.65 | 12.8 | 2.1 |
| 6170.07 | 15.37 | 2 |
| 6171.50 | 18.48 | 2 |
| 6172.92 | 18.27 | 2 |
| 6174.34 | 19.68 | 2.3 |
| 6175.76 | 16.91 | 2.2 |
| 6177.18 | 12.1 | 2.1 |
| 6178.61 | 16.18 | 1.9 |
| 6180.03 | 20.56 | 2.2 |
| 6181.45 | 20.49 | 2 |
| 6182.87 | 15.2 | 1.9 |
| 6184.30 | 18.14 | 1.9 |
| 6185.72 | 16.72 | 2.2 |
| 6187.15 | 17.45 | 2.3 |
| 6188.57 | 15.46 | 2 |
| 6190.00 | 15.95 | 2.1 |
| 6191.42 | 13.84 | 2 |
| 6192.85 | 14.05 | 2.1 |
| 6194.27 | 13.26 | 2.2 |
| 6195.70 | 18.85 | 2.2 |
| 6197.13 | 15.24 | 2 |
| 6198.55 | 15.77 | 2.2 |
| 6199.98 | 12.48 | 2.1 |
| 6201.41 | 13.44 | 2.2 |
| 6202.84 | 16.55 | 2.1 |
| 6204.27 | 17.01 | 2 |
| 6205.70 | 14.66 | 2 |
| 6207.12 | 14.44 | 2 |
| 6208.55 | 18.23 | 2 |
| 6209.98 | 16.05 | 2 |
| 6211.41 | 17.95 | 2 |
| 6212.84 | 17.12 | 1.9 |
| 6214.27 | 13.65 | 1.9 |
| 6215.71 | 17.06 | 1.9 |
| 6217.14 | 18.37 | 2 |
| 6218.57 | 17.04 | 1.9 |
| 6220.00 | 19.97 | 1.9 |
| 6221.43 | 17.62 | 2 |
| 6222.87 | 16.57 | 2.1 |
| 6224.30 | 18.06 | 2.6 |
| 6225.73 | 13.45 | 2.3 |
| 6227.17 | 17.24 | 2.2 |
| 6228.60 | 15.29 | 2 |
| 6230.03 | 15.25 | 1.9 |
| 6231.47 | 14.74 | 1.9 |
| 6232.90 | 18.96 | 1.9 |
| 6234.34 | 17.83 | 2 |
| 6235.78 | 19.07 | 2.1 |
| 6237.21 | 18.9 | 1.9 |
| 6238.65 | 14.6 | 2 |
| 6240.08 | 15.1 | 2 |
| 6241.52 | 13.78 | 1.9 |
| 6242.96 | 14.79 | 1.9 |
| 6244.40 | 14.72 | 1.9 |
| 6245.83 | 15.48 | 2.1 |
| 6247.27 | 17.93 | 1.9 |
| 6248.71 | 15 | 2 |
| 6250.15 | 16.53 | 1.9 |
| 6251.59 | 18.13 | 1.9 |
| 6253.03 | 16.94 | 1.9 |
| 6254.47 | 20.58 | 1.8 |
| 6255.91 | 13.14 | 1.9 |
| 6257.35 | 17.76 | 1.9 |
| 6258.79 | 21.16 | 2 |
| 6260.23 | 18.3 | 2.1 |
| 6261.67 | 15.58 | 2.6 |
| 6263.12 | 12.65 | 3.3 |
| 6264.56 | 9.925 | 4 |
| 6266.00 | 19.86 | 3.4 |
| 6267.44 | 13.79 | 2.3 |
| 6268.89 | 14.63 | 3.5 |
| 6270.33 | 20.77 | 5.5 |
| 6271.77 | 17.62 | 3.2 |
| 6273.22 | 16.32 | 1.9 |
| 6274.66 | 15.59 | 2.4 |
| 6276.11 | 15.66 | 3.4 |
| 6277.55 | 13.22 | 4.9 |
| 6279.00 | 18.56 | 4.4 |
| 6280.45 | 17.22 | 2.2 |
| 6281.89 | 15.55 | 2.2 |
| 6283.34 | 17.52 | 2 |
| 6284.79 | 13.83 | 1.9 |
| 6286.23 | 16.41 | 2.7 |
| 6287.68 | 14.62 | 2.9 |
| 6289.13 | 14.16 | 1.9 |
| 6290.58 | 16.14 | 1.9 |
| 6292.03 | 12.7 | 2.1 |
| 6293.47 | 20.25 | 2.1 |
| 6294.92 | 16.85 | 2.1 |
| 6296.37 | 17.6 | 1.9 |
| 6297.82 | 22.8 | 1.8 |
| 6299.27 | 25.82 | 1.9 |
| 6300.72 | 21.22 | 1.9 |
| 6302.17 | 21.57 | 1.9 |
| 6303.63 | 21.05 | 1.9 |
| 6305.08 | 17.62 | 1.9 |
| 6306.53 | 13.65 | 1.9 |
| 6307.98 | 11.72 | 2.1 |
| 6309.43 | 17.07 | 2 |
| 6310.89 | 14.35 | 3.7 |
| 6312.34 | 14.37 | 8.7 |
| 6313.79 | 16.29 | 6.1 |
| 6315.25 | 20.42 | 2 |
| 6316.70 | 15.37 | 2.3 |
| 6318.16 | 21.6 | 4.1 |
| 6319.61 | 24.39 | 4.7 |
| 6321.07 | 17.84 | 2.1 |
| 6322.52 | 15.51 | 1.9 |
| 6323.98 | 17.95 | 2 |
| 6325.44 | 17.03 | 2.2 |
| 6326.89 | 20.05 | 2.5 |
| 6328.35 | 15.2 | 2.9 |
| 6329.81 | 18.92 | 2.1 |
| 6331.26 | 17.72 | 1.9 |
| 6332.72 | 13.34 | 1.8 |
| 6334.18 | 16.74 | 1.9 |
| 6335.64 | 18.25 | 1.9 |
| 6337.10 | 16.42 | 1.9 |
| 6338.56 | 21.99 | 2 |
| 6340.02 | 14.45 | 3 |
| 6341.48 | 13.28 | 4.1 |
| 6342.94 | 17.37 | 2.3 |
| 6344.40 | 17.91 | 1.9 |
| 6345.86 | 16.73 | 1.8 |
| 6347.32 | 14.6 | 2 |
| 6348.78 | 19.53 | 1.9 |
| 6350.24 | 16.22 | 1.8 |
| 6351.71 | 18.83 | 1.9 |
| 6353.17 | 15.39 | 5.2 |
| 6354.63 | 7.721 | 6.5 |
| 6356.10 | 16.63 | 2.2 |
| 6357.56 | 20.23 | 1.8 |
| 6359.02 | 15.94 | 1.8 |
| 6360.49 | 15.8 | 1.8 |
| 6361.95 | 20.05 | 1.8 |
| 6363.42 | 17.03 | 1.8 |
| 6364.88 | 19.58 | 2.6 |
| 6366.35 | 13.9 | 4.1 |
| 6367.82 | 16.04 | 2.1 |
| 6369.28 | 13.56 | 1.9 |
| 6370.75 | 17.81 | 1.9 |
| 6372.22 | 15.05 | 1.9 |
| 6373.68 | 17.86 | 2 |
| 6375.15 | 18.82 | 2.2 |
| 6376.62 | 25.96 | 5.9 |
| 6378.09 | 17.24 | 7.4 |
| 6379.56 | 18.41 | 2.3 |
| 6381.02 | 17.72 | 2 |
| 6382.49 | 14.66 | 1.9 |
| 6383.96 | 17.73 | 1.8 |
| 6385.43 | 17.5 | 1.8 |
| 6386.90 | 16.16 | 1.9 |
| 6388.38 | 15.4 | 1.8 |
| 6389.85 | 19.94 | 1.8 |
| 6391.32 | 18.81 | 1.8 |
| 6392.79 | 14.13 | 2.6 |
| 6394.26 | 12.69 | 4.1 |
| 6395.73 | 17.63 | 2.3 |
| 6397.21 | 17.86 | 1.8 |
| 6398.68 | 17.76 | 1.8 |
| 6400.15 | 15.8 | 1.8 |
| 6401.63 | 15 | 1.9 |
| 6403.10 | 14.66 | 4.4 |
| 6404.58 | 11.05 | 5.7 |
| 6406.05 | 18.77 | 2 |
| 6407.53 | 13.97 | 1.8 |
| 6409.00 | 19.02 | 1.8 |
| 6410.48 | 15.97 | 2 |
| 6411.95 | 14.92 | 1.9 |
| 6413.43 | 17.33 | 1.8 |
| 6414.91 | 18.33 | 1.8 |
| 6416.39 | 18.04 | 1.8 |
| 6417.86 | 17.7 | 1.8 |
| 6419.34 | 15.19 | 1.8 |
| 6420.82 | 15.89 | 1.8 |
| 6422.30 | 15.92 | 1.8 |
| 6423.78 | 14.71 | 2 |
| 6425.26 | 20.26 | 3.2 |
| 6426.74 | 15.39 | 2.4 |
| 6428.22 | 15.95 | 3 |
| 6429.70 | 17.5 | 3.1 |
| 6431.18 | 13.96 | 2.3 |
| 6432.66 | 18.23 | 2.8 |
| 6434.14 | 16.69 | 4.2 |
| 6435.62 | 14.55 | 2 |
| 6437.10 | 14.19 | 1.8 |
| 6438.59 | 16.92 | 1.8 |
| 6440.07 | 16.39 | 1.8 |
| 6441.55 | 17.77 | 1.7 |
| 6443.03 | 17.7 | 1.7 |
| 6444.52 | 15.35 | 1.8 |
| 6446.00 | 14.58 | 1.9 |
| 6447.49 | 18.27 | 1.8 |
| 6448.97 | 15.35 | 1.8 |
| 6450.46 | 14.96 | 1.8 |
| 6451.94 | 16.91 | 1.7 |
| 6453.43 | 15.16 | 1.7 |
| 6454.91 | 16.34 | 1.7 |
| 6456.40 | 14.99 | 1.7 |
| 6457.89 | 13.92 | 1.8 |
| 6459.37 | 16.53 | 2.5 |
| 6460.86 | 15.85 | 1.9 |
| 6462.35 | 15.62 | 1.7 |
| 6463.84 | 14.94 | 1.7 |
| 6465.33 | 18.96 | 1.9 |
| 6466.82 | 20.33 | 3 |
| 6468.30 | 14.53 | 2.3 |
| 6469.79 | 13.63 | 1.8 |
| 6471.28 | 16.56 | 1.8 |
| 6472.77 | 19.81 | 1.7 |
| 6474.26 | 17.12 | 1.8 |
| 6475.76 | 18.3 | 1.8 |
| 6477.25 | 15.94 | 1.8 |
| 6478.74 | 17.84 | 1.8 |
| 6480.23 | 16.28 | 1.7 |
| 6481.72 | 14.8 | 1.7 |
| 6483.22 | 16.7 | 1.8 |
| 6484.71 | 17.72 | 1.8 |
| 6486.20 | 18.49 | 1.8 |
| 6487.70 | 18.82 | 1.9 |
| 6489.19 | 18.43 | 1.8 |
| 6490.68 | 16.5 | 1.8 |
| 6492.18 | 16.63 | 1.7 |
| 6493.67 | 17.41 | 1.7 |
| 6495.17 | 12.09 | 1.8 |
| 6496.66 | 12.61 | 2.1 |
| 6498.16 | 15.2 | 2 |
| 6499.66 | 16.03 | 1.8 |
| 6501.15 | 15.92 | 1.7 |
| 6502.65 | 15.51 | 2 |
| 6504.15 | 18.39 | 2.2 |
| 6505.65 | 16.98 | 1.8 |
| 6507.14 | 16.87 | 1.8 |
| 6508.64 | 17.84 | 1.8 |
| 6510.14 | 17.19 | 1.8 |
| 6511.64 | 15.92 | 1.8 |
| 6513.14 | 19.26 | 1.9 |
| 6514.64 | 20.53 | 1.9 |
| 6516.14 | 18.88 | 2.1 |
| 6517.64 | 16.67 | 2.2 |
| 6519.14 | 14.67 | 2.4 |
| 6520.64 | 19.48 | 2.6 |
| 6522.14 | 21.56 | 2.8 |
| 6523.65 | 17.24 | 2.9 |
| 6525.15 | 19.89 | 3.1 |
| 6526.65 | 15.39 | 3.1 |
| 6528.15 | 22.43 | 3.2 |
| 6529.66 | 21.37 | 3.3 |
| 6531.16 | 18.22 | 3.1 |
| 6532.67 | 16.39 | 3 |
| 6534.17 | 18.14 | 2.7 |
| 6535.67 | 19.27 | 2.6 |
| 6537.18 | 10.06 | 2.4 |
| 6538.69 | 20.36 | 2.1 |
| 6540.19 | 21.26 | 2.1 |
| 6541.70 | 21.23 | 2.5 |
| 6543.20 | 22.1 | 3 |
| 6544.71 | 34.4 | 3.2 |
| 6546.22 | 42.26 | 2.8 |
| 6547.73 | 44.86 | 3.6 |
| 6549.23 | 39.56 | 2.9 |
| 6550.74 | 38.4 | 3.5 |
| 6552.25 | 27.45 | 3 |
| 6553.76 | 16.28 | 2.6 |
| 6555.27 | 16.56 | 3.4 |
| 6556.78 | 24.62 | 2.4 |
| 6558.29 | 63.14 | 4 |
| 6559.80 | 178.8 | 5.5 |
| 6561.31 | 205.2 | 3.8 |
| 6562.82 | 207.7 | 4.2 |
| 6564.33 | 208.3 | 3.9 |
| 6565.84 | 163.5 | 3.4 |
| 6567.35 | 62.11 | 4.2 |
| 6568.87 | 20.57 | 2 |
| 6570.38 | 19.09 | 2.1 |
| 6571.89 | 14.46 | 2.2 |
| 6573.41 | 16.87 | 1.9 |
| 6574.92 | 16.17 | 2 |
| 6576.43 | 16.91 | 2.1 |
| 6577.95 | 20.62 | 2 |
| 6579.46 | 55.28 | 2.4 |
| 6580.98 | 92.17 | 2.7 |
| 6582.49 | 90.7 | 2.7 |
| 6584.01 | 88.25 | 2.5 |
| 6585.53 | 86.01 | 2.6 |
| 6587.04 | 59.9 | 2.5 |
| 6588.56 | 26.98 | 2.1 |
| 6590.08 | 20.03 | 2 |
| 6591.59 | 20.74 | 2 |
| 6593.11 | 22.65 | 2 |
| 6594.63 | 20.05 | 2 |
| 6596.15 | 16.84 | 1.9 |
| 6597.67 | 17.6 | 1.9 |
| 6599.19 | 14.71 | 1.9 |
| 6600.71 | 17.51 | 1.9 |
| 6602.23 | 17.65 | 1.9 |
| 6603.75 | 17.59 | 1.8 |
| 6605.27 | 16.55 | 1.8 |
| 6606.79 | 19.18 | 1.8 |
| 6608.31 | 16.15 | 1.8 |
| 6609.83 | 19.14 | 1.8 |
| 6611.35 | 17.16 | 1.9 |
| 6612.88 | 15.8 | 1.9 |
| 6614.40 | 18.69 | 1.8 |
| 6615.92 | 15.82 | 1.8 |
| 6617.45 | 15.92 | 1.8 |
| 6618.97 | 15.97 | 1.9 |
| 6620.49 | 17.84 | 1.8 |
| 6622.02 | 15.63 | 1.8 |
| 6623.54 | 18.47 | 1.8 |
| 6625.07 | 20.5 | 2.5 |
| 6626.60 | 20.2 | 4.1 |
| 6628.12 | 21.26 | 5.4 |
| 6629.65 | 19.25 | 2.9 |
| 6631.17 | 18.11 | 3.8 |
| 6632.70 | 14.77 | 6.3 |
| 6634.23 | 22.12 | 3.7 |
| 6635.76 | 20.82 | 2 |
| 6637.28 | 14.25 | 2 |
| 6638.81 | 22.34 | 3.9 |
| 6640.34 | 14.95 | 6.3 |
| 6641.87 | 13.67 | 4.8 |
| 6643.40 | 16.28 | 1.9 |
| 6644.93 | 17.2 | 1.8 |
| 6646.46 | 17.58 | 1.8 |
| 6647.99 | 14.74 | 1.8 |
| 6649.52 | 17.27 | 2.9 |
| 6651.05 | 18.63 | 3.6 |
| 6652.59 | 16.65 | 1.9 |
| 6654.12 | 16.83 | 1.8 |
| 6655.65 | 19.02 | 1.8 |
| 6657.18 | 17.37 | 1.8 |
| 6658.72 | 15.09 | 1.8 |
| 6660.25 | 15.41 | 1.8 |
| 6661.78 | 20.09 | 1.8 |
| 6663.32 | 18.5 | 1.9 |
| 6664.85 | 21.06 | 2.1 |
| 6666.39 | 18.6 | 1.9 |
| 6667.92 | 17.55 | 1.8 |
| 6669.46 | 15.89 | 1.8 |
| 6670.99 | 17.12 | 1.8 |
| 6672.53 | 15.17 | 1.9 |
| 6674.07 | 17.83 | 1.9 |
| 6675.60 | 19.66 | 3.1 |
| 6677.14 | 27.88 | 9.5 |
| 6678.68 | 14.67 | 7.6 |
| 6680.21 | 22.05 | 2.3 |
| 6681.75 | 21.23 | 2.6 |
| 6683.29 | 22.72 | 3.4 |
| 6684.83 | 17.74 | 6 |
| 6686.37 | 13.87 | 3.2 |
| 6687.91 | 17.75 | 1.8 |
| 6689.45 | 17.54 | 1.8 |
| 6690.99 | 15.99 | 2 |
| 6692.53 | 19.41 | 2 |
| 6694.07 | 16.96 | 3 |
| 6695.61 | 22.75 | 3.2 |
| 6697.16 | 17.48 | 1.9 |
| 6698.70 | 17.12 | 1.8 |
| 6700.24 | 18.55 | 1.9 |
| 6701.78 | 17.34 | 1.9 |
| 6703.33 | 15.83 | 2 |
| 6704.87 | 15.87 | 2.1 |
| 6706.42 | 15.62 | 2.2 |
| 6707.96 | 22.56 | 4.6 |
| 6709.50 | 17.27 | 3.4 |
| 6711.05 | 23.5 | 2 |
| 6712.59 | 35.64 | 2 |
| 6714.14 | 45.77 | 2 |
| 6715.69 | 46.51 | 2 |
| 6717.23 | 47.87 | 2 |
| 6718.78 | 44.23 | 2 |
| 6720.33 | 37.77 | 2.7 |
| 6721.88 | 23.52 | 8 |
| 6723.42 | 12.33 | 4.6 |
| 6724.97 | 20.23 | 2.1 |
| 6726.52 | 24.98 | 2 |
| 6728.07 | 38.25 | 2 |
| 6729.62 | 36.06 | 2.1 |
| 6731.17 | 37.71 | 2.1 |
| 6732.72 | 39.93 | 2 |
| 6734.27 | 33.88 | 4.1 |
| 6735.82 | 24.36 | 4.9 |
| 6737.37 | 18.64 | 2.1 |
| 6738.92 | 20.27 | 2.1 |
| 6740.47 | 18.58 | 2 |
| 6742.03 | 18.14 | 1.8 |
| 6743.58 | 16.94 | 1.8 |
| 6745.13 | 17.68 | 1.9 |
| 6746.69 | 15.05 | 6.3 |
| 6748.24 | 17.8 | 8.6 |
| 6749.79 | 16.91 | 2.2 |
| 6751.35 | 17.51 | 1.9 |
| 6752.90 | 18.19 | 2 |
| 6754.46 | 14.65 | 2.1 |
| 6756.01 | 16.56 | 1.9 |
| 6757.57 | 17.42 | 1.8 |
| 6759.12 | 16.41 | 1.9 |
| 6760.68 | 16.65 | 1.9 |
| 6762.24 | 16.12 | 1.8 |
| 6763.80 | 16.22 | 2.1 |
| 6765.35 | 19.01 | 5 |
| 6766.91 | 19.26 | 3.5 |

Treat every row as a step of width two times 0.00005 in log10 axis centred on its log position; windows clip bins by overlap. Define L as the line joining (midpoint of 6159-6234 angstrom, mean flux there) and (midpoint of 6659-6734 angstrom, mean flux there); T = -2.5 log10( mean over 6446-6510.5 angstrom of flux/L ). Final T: 0.23 mag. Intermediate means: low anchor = 16.3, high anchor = 23.4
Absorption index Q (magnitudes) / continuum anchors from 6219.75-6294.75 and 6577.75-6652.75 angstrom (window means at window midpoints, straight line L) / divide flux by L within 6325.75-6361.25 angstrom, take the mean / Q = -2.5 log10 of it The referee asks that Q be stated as 0.11 mag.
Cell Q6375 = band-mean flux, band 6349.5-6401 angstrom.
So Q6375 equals 16.9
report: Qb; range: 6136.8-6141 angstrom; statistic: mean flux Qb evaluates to 18.7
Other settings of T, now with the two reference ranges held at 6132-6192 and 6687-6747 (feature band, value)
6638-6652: 0.37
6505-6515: 0.23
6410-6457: 0.27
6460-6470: 0.28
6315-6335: 0.08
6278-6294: 0.18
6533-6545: 0.11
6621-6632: 0.23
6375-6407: 0.20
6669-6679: 0.29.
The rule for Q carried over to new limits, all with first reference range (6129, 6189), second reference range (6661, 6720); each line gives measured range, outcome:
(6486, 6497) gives 0.23 mag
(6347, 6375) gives 0.16 mag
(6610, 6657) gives 0.22 mag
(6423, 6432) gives 0.20 mag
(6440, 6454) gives 0.22 mag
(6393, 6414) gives 0.22 mag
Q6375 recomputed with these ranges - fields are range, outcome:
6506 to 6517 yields 18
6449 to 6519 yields 16.6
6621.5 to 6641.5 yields 18.6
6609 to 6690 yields 18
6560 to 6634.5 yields 42.2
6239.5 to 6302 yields 16.7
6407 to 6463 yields 16.2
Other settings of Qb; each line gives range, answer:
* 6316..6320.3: 20.4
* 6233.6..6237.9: 18.6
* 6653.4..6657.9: 17.8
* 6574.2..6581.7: 40.1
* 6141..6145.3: 16.6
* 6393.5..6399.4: 16.5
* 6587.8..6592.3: 22.6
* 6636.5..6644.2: 16.3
